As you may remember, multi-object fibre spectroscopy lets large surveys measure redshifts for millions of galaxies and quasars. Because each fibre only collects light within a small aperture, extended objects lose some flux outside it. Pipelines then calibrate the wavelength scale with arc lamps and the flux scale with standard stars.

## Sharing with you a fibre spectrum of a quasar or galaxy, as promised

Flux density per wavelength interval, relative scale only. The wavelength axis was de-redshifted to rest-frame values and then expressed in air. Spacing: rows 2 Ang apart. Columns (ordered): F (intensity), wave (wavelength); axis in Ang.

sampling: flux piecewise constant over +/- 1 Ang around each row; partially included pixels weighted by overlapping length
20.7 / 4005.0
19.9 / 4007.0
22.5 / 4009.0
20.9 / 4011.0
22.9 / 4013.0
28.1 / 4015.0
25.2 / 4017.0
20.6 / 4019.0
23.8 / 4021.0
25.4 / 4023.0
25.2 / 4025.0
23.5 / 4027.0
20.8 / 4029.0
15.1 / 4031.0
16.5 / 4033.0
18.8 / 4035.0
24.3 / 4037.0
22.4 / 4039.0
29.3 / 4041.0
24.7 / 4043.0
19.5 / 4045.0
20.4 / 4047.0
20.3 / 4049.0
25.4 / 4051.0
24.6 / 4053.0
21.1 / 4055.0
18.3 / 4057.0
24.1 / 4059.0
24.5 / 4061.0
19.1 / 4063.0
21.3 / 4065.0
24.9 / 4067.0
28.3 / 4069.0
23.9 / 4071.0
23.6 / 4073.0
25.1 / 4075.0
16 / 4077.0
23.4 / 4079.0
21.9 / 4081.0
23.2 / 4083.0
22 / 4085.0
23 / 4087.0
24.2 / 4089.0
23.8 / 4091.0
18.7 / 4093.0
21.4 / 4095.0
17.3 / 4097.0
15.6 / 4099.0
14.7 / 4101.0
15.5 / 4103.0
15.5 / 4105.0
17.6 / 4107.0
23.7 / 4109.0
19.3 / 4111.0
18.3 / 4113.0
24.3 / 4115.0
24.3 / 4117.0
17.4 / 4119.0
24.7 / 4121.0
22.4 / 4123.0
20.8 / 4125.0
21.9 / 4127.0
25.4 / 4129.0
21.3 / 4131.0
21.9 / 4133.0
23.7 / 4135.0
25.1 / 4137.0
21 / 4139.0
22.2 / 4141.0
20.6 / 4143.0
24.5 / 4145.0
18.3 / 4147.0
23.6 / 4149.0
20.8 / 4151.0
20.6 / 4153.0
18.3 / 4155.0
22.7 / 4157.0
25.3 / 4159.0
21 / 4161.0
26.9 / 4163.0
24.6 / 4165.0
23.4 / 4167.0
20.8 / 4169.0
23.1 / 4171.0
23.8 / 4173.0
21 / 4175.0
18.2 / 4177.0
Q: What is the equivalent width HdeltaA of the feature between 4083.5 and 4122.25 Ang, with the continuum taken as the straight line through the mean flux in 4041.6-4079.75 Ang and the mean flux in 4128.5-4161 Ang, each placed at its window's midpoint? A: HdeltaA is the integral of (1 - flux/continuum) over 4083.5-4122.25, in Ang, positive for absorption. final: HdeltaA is 3.9 Ang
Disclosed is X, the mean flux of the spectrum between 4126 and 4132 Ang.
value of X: 22.9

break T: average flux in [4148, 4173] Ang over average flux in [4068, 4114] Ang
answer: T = 1.1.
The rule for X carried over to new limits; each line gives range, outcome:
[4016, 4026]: 24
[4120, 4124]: 23.5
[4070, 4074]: 23.8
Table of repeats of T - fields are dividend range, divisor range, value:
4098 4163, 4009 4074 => 0.93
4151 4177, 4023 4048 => 1.02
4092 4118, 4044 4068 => 0.86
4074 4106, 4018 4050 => 0.92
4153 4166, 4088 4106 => 1.24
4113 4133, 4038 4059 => 0.98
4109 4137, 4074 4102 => 1.07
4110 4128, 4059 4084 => 0.94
